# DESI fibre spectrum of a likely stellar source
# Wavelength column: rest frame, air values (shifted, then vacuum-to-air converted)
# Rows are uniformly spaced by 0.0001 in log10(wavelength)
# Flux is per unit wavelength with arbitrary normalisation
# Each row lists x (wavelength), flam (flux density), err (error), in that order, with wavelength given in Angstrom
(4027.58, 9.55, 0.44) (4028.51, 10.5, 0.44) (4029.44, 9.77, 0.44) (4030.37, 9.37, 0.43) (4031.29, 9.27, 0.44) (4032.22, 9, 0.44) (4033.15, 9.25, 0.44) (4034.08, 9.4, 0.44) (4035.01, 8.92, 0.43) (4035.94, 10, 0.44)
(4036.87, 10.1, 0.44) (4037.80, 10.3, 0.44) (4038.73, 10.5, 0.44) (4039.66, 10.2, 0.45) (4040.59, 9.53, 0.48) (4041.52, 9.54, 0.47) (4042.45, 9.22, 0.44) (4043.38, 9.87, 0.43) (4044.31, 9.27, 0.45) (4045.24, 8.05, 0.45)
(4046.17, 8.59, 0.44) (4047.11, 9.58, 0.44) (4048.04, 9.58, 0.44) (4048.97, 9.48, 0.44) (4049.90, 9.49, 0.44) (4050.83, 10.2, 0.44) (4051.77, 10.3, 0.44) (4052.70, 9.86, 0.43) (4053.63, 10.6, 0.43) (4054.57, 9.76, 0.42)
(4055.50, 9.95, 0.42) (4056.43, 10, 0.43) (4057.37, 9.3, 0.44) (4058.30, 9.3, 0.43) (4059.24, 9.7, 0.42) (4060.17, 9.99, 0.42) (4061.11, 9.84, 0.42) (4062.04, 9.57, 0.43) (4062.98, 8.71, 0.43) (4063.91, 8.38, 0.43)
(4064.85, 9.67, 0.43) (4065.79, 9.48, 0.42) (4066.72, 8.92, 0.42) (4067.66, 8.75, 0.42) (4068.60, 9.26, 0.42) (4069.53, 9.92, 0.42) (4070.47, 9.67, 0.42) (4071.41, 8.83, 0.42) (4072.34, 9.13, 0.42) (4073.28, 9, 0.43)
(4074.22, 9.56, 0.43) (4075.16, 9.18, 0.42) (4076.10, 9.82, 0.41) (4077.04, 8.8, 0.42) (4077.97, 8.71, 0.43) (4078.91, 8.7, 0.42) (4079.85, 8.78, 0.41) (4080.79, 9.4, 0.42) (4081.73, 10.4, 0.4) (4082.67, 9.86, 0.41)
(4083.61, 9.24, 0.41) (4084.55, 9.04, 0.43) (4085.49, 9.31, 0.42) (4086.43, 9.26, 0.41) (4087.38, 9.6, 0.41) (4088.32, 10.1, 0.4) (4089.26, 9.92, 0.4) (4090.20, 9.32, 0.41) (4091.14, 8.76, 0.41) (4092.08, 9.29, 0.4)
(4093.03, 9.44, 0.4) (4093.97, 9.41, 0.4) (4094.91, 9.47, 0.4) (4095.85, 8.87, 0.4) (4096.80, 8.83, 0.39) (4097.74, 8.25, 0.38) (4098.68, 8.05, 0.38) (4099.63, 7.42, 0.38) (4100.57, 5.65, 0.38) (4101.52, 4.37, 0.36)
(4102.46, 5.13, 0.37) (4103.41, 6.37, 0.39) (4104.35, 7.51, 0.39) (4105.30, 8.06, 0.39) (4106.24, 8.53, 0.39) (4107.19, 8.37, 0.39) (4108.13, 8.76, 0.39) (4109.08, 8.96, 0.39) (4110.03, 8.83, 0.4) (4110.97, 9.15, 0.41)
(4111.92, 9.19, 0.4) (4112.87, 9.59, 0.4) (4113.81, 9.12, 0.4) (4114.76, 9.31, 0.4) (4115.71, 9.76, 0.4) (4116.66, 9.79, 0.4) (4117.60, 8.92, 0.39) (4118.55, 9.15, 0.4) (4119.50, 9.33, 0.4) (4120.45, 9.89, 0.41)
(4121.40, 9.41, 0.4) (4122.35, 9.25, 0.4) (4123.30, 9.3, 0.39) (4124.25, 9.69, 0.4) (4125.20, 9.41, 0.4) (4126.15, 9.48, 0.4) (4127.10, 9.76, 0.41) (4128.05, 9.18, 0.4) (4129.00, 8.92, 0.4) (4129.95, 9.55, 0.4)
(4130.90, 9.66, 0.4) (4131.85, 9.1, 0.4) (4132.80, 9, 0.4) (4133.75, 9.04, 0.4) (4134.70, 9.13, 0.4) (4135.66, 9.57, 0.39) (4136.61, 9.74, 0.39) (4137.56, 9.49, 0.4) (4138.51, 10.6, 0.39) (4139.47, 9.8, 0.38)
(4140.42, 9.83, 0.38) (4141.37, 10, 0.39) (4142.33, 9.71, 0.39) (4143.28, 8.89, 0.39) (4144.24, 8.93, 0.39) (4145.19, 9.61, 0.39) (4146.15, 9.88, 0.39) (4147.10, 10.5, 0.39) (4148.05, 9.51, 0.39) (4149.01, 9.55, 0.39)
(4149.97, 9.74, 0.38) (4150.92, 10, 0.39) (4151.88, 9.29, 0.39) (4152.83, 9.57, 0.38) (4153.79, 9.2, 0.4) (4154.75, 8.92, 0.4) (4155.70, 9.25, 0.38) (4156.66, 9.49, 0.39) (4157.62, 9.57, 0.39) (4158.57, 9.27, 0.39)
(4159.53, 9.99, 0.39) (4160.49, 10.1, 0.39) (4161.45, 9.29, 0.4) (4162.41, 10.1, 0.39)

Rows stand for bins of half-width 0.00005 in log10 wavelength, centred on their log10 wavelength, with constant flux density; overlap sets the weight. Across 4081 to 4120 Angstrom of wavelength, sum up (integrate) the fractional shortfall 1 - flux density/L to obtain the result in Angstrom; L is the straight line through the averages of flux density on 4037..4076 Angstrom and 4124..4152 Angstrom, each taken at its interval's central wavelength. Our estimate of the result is 3.3 Angstrom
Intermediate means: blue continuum 9.52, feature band 8.73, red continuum 9.56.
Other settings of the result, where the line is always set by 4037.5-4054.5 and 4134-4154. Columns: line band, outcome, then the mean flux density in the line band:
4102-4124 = 1.98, 8.78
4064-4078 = 0.61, 9.24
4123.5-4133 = 0.26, 9.39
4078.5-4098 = 0.70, 9.31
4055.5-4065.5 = 0.20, 9.47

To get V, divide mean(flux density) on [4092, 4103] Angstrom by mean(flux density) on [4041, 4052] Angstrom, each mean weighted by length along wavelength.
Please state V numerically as 0.83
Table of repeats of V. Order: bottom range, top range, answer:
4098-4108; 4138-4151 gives 1.38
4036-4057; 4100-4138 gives 0.91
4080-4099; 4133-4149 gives 1.04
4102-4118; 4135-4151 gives 1.14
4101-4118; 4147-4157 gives 1.14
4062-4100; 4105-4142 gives 1.02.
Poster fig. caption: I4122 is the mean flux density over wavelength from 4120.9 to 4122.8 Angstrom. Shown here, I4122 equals 9.33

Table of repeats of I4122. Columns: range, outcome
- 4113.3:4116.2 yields 9.4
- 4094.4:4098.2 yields 8.87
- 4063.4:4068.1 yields 9.04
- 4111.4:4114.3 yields 9.29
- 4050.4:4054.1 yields 10.2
